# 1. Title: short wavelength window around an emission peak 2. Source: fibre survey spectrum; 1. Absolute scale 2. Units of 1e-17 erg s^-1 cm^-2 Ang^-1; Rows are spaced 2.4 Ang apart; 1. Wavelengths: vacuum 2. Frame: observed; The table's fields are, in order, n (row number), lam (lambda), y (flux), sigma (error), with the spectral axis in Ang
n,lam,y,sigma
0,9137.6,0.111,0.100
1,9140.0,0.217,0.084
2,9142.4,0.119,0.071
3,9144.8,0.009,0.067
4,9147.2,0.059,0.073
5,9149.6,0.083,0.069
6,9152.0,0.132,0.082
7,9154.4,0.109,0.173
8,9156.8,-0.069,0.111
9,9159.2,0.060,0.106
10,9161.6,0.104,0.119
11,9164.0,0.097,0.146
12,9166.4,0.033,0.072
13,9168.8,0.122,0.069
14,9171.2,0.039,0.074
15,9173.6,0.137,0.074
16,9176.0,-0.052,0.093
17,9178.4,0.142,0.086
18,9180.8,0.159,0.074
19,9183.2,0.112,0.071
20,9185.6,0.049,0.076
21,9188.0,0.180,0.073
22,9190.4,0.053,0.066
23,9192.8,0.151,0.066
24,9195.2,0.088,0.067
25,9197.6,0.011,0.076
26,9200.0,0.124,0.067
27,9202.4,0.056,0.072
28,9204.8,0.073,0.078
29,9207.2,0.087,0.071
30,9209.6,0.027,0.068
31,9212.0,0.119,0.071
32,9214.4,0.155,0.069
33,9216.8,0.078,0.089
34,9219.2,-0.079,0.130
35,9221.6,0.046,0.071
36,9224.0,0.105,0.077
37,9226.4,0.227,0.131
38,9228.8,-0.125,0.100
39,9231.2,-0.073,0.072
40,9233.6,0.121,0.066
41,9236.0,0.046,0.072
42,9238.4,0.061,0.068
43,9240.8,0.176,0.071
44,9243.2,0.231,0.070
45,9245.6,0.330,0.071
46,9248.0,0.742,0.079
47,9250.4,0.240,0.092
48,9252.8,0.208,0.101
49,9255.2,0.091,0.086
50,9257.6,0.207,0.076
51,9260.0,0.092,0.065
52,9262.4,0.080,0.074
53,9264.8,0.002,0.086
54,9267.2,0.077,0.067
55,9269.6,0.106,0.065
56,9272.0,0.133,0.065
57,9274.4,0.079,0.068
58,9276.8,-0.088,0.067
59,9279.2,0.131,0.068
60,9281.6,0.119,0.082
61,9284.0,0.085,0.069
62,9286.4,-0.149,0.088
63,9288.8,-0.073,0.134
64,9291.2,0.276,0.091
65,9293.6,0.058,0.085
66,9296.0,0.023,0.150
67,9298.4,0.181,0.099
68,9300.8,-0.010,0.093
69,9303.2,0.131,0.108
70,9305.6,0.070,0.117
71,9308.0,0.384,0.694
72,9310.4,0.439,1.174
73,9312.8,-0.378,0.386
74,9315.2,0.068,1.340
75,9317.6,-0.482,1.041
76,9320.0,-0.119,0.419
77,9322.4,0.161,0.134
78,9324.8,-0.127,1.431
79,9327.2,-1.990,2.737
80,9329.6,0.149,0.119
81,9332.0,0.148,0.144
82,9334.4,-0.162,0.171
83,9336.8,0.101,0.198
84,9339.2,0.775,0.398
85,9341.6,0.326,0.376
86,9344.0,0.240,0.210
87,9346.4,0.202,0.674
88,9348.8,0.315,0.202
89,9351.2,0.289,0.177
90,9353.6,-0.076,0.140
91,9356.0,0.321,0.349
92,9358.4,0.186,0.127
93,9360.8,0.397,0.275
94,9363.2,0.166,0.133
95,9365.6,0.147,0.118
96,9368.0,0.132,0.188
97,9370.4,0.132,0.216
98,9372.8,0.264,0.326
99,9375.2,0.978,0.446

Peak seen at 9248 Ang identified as Hbeta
